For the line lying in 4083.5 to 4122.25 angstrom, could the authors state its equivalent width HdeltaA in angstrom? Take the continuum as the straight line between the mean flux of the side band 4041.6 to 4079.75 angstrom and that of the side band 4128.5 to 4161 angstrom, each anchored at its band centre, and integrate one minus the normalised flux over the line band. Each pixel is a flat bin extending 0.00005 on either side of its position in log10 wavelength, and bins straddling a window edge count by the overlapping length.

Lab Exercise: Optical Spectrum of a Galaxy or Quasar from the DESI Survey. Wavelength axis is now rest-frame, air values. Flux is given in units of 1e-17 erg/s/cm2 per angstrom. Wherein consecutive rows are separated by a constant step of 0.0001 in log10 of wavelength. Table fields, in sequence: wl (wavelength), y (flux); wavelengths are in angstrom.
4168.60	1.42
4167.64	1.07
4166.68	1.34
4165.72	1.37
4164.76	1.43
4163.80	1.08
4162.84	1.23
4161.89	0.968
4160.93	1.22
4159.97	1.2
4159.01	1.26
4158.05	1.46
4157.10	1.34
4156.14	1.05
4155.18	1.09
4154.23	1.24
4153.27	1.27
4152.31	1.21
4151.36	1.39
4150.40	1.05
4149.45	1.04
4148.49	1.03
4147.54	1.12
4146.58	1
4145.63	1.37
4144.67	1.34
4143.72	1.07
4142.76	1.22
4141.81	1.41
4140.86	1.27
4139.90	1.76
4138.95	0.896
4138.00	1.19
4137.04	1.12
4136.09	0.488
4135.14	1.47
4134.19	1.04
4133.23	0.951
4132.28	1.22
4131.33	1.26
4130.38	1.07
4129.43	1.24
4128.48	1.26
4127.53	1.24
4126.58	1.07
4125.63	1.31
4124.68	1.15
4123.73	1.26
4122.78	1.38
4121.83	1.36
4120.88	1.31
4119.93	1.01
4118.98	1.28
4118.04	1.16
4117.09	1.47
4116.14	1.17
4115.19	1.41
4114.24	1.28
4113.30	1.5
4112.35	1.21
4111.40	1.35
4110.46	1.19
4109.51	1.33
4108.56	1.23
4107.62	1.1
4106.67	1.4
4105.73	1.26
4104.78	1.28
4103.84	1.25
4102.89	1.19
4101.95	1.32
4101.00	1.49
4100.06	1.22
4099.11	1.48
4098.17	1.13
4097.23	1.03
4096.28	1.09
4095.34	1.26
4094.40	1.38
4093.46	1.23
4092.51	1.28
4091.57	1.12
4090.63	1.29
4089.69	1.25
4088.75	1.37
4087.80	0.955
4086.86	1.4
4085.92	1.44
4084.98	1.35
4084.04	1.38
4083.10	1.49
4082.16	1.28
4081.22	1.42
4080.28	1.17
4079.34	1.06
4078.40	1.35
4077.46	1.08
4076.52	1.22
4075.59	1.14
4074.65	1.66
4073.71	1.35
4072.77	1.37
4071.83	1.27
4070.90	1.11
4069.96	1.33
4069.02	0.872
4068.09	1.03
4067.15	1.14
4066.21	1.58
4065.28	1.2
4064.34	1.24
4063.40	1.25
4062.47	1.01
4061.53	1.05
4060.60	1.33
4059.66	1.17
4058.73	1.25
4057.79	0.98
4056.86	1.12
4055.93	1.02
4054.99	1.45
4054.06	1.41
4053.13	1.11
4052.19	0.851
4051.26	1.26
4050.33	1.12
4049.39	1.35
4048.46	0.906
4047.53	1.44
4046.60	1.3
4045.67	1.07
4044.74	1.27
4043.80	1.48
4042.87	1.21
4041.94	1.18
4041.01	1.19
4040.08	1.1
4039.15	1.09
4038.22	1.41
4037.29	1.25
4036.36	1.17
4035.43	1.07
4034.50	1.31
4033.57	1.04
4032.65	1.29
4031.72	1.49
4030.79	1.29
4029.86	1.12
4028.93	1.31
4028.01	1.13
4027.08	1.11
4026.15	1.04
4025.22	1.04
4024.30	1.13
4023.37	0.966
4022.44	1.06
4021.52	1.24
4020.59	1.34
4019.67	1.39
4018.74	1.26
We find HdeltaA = -2.4 angstrom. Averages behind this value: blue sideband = 1.21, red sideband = 1.19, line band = 1.27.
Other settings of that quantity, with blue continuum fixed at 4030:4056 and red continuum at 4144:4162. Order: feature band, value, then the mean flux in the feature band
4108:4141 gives -0.6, 1.22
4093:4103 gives -0.4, 1.26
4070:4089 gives -1.3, 1.29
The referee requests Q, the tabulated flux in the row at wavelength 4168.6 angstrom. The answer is 1.42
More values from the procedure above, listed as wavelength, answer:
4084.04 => 1.38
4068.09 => 1.03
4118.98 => 1.28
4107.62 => 1.1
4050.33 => 1.12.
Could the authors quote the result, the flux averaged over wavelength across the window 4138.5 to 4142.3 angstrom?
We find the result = 1.34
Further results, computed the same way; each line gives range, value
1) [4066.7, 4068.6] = 1.08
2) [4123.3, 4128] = 1.21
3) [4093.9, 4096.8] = 1.24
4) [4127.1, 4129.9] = 1.25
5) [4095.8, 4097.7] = 1.06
